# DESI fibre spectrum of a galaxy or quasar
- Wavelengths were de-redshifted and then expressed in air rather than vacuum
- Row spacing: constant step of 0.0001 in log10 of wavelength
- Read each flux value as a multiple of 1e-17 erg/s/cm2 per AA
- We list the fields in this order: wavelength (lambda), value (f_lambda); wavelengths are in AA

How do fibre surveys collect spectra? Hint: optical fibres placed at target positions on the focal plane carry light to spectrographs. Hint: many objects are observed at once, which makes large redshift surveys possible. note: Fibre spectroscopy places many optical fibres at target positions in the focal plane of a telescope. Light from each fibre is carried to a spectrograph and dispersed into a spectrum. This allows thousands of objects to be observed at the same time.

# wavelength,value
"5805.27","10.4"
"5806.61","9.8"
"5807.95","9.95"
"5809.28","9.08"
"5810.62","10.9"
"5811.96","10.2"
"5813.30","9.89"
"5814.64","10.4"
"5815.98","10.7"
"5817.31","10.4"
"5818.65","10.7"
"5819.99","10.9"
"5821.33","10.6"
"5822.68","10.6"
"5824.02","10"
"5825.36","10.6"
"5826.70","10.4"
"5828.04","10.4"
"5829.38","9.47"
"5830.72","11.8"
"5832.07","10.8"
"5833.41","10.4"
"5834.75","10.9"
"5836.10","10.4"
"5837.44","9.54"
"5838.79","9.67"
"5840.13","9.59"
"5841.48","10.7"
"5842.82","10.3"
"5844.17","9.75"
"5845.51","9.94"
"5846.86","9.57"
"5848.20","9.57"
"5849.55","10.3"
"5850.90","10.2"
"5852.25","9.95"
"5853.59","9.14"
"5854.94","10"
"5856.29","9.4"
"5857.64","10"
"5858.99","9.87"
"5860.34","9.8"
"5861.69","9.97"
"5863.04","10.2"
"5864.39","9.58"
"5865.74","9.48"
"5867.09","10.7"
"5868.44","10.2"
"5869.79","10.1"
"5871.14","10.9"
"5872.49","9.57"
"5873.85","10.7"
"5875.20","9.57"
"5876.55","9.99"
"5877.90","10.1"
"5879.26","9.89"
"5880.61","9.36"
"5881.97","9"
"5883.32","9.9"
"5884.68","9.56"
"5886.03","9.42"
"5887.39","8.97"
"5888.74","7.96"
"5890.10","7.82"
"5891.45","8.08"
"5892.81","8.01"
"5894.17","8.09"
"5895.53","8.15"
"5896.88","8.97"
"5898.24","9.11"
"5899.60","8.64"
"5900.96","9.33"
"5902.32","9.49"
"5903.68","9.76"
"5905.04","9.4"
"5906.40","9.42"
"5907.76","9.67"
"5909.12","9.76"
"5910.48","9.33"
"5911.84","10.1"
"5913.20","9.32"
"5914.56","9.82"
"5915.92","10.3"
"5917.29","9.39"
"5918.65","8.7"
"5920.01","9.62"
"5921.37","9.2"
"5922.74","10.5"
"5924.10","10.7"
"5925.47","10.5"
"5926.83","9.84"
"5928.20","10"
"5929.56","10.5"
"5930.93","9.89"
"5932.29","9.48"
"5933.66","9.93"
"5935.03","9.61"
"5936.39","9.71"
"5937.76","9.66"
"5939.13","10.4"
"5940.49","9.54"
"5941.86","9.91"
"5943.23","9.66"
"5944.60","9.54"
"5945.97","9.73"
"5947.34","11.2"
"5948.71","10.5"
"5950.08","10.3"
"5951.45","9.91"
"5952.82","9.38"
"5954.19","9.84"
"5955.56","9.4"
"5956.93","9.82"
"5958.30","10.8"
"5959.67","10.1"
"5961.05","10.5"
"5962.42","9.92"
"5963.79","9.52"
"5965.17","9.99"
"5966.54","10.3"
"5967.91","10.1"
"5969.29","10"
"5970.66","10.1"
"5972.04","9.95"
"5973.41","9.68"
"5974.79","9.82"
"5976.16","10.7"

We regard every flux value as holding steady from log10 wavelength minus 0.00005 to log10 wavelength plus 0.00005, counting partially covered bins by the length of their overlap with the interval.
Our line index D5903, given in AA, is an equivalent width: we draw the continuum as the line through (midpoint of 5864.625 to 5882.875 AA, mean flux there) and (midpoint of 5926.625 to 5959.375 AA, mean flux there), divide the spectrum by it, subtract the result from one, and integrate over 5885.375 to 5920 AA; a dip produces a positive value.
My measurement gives 3.0 AA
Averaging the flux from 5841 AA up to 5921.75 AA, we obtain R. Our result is 9.55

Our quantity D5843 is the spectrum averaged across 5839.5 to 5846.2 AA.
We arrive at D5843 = 10.1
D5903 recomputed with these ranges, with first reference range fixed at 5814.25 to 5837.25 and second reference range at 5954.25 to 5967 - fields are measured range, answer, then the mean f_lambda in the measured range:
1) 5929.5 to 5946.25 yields 0.5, 9.79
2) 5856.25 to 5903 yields 4.1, 9.42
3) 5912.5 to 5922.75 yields 0.6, 9.55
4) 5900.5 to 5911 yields 0.7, 9.53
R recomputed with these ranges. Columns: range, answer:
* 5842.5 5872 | 9.95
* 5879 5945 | 9.45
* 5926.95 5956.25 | 9.91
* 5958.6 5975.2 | 10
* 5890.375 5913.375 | 9.07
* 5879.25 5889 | 9.27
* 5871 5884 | 9.85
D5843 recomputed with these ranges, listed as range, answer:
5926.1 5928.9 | 9.95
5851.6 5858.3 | 9.7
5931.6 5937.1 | 9.69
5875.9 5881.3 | 9.82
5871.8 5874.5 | 10.1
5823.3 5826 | 10.3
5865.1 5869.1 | 10.1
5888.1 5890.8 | 7.9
